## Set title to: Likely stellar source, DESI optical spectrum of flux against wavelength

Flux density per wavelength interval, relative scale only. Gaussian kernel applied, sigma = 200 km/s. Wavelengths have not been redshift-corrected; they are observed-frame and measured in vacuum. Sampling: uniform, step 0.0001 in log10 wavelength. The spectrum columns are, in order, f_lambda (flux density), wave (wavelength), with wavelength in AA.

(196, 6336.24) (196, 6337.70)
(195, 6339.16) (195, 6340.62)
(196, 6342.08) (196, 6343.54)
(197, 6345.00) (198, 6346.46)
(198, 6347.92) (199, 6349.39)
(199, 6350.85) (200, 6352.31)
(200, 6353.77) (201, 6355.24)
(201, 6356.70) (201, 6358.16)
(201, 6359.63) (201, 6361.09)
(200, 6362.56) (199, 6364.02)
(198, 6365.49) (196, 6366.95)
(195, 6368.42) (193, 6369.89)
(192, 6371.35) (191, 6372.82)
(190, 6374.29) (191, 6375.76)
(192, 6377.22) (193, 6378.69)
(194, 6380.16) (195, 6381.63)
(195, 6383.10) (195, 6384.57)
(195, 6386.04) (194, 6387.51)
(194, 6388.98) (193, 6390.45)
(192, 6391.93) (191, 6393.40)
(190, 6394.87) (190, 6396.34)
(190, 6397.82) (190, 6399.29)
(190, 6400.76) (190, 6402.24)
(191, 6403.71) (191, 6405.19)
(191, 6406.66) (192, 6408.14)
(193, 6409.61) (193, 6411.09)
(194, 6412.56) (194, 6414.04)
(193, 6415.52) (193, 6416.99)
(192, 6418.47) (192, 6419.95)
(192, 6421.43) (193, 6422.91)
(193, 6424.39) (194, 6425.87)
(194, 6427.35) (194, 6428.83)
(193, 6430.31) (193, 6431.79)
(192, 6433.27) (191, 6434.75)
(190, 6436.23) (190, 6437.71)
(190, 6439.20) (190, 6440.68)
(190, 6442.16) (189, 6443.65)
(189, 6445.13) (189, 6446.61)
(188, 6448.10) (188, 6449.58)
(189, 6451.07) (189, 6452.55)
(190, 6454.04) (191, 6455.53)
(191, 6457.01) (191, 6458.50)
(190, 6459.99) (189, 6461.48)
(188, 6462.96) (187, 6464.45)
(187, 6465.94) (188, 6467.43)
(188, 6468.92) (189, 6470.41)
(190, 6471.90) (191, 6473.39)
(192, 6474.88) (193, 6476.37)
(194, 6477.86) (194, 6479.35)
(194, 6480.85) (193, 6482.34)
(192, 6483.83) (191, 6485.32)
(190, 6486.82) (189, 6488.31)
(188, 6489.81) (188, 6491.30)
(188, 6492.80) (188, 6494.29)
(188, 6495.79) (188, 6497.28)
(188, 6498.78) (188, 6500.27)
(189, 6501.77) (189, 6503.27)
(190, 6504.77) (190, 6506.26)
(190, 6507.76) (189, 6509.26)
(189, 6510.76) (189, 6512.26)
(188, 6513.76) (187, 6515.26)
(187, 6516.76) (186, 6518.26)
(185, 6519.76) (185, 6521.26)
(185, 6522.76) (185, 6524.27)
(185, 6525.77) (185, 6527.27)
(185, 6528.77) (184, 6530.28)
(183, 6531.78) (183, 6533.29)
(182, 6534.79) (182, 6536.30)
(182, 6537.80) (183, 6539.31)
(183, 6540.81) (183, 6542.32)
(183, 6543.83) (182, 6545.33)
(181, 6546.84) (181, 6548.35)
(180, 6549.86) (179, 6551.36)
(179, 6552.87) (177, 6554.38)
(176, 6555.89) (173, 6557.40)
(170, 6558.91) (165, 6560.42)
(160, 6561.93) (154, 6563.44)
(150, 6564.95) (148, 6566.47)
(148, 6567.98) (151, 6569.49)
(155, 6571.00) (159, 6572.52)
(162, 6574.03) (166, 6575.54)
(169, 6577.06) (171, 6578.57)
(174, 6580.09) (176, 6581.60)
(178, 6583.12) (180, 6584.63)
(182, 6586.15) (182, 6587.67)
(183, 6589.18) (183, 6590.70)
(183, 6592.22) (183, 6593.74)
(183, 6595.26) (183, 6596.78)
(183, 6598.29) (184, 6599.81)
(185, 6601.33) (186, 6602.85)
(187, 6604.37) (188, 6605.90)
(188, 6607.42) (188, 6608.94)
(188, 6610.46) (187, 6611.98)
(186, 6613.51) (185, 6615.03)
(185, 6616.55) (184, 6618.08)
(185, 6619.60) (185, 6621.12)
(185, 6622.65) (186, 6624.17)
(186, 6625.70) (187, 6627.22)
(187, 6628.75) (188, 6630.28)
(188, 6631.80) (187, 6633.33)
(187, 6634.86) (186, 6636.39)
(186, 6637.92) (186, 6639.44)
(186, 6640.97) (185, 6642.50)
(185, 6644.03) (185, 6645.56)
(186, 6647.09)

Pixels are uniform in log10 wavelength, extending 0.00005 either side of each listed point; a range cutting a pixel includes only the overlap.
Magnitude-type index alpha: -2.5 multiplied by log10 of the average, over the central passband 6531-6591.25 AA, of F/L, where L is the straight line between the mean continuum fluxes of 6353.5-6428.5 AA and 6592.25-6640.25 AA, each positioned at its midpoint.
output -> 0.09 mag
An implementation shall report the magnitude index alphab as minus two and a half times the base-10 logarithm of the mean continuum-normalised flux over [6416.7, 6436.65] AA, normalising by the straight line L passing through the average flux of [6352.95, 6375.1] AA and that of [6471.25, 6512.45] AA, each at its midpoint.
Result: 0.01 mag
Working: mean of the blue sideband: 197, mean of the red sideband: 190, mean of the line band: 193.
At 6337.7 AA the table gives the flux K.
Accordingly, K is 196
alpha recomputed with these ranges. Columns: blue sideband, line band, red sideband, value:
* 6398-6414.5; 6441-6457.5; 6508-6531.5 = 0.00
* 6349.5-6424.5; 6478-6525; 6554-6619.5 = -0.03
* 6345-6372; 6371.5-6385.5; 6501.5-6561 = 0.02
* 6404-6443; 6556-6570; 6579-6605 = 0.16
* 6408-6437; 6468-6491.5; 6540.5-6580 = -0.05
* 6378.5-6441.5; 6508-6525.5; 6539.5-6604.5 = -0.04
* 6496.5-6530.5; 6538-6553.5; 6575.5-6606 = 0.02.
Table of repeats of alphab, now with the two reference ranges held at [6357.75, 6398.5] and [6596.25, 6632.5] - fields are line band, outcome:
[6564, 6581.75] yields 0.17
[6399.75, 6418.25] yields 0.01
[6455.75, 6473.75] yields 0.01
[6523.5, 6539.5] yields 0.03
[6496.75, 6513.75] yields 0.01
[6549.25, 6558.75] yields 0.07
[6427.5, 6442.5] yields 0.00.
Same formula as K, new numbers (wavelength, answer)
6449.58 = 188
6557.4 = 173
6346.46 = 198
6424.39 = 193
